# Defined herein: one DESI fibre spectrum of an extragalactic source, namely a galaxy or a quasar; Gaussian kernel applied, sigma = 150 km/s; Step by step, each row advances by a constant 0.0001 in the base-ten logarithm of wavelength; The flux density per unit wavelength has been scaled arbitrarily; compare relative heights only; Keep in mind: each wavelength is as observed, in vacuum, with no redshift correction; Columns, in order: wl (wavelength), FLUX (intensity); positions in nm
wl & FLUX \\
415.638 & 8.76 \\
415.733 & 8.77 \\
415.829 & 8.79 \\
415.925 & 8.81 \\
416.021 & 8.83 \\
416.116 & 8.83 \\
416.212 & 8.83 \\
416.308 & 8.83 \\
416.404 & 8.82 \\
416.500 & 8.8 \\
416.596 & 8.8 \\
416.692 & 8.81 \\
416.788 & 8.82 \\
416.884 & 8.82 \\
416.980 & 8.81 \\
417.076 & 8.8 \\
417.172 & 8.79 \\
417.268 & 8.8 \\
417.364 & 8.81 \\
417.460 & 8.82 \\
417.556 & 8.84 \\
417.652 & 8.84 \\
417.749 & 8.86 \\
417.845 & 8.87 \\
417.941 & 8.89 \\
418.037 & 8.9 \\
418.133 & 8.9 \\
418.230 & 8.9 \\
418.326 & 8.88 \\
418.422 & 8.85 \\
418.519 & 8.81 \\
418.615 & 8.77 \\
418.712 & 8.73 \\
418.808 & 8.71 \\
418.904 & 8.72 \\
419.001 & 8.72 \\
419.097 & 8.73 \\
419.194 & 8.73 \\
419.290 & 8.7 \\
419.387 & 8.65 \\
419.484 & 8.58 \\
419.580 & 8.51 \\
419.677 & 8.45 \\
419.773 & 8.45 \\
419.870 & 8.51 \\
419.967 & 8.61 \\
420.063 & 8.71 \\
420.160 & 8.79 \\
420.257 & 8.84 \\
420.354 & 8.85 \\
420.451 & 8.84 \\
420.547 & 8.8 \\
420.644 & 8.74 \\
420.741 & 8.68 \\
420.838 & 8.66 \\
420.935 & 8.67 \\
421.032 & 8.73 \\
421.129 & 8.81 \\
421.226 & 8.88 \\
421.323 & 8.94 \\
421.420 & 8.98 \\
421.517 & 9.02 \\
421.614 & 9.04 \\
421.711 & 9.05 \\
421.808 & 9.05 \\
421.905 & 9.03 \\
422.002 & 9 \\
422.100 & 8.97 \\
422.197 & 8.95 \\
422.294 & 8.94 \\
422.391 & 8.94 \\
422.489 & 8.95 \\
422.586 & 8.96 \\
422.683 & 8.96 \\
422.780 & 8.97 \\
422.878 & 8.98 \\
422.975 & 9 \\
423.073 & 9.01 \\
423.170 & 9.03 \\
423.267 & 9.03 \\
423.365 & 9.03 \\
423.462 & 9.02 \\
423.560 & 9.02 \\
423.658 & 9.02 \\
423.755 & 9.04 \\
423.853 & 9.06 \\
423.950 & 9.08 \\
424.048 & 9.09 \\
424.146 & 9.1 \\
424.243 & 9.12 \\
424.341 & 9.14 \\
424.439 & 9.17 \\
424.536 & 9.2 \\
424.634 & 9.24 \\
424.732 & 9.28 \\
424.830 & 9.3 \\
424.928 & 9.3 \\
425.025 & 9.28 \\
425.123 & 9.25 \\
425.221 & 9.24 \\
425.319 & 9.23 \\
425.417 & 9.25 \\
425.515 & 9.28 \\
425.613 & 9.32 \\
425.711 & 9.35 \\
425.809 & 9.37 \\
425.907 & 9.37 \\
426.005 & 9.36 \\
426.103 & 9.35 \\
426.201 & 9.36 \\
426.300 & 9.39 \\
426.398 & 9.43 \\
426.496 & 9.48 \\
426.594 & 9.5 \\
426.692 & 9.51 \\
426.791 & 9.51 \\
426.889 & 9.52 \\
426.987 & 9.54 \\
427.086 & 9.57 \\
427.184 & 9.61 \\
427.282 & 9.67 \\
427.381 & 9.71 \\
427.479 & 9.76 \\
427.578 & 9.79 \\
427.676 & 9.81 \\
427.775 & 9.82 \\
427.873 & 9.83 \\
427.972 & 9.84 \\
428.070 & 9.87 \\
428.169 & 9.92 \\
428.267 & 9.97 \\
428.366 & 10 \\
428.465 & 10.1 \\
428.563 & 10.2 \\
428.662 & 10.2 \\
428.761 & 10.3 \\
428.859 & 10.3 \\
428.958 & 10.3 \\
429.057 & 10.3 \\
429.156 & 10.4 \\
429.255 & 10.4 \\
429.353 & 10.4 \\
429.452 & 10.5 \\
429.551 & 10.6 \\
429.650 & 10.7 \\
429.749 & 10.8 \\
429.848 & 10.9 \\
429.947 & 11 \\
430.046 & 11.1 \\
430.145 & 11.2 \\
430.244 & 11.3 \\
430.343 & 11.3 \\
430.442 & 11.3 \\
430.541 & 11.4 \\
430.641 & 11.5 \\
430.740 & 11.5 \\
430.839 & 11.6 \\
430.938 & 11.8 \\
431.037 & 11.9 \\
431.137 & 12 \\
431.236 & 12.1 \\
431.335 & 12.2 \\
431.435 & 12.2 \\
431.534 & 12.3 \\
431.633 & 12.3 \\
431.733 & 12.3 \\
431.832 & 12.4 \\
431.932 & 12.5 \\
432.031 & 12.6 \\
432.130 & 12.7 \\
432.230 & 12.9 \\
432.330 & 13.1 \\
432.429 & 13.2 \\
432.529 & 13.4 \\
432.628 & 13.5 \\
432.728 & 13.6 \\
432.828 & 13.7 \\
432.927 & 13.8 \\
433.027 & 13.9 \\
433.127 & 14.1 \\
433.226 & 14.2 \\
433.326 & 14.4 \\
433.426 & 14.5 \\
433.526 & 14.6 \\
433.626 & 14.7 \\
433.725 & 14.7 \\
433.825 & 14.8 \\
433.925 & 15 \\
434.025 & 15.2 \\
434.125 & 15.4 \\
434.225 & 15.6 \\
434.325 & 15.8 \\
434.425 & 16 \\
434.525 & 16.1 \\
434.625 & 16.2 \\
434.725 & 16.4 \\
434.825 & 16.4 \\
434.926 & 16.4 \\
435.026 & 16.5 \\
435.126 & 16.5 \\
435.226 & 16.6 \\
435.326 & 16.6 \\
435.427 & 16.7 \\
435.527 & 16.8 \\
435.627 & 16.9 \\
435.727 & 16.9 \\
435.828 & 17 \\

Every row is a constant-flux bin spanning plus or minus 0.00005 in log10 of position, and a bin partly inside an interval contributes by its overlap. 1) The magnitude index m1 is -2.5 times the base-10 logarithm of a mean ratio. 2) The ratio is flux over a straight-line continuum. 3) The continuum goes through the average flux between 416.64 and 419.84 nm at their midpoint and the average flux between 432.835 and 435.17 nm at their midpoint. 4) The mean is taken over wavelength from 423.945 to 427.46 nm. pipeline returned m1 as 0.25 mag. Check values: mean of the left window 8.76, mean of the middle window 9.35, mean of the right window 15.2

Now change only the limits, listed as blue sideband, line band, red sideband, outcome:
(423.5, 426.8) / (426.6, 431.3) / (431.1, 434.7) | 0.10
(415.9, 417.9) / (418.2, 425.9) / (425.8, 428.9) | 0.04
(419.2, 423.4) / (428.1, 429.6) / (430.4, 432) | 0.10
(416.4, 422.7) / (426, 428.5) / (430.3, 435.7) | 0.22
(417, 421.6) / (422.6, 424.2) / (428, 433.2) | 0.09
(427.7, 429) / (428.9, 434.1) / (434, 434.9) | 0.06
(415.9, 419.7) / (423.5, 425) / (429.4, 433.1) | 0.14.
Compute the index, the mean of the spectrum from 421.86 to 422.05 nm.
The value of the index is 9.02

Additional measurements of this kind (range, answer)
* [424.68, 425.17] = 9.28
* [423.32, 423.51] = 9.05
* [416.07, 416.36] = 8.82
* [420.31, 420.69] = 8.82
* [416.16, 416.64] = 8.8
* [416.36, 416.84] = 8.8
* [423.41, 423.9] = 9.03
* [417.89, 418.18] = 8.92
